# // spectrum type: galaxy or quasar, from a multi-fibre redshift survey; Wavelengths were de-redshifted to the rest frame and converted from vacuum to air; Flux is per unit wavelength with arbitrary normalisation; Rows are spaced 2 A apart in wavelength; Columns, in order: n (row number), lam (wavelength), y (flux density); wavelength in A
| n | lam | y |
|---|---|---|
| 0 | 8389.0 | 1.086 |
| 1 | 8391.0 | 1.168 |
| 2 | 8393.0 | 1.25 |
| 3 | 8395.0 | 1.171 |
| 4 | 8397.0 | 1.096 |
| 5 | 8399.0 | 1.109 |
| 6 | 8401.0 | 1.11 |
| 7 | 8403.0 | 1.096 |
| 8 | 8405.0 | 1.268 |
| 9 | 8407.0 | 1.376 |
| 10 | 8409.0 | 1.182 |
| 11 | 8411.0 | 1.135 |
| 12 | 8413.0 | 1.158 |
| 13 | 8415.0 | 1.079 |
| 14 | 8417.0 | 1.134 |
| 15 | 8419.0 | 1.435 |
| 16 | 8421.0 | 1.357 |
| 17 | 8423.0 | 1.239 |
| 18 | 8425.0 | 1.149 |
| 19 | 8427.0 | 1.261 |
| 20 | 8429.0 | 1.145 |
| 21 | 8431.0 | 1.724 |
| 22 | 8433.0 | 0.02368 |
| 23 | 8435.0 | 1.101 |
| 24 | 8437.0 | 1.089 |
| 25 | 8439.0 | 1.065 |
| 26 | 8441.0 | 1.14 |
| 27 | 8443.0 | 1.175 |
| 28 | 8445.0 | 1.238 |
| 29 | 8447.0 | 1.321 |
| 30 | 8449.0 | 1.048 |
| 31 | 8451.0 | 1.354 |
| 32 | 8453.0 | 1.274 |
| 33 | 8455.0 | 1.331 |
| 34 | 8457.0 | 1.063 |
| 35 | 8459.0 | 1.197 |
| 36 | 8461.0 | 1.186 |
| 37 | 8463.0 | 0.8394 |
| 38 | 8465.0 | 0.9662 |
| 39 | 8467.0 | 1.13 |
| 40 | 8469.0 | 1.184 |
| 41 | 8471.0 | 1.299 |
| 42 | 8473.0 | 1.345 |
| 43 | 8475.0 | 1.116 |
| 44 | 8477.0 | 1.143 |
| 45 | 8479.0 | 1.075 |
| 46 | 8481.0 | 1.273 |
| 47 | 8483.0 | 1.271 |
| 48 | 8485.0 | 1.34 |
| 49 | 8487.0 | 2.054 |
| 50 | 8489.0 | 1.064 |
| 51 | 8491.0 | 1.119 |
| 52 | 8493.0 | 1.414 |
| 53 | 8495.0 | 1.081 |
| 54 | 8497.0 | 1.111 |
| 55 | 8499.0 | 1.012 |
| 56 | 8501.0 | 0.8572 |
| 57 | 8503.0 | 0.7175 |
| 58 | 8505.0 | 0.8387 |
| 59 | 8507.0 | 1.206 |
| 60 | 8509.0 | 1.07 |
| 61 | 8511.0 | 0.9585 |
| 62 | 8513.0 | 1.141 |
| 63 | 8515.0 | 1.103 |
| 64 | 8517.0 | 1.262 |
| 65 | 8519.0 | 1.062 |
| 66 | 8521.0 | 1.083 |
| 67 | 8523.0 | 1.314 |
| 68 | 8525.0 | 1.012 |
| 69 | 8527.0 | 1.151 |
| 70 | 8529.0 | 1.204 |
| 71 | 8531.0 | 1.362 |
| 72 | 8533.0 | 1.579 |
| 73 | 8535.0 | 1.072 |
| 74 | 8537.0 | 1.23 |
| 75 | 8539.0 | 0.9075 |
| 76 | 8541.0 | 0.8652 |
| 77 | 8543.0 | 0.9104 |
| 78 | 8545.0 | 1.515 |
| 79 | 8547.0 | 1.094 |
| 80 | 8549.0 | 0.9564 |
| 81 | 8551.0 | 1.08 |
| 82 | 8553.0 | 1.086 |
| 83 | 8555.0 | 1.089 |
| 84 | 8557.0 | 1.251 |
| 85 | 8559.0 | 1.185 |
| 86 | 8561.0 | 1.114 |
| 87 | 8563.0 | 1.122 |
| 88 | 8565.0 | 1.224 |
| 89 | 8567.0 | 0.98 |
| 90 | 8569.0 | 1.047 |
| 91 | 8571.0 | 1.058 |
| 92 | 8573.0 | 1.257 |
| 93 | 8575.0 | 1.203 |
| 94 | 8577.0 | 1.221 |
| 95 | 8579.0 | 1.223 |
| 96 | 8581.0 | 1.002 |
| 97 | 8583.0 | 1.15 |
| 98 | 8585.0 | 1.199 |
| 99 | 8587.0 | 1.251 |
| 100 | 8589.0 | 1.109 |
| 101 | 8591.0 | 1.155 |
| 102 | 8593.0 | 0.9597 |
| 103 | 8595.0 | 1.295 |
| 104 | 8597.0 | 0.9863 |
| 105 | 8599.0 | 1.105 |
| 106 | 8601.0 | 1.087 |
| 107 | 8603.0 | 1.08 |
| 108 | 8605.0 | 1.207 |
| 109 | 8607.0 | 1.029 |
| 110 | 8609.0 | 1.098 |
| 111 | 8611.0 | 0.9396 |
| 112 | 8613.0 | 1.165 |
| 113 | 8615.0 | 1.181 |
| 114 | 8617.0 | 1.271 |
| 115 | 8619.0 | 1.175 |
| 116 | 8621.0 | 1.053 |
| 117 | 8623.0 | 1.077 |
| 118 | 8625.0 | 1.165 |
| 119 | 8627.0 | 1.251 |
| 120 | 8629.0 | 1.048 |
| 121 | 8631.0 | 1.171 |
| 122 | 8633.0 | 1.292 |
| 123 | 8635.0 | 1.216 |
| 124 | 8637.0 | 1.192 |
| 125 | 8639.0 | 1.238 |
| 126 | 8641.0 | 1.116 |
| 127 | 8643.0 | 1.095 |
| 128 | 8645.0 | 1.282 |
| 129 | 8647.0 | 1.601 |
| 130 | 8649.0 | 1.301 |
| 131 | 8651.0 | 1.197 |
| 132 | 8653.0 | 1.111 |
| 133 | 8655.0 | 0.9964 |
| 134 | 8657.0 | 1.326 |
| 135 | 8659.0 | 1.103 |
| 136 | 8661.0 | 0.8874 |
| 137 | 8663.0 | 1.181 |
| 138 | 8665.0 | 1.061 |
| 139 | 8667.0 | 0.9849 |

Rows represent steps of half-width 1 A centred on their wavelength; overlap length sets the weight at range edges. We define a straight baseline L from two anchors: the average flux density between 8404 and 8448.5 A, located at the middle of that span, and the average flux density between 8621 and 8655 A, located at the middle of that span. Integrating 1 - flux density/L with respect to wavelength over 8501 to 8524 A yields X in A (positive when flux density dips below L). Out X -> 2.4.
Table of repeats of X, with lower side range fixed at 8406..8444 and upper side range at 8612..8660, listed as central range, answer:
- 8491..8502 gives 0.67 A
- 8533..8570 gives 2.17 A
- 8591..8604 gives 1.04 A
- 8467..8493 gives -2.40 A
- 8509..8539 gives 0.13 A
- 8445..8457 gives -0.89 A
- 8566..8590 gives 0.83 A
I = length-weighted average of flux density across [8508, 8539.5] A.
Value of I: 1.16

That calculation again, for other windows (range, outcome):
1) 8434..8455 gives 1.19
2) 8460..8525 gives 1.14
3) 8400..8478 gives 1.17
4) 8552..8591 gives 1.15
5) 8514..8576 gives 1.14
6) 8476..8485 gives 1.21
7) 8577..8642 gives 1.14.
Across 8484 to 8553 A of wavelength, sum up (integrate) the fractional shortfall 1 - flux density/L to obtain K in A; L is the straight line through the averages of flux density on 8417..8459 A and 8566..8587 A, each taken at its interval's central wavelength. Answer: 1.0 A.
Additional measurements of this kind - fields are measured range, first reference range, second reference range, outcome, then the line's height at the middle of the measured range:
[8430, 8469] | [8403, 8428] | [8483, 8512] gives 2.21 A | 1.19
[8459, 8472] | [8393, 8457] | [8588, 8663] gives 0.67 A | 1.17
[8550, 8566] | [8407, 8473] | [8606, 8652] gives 0.41 A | 1.17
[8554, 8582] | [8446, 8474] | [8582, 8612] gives -0.40 A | 1.13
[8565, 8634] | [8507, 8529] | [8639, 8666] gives 1.32 A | 1.16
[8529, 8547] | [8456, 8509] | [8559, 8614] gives -0.67 A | 1.13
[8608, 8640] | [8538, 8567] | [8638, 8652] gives 1.72 A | 1.22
